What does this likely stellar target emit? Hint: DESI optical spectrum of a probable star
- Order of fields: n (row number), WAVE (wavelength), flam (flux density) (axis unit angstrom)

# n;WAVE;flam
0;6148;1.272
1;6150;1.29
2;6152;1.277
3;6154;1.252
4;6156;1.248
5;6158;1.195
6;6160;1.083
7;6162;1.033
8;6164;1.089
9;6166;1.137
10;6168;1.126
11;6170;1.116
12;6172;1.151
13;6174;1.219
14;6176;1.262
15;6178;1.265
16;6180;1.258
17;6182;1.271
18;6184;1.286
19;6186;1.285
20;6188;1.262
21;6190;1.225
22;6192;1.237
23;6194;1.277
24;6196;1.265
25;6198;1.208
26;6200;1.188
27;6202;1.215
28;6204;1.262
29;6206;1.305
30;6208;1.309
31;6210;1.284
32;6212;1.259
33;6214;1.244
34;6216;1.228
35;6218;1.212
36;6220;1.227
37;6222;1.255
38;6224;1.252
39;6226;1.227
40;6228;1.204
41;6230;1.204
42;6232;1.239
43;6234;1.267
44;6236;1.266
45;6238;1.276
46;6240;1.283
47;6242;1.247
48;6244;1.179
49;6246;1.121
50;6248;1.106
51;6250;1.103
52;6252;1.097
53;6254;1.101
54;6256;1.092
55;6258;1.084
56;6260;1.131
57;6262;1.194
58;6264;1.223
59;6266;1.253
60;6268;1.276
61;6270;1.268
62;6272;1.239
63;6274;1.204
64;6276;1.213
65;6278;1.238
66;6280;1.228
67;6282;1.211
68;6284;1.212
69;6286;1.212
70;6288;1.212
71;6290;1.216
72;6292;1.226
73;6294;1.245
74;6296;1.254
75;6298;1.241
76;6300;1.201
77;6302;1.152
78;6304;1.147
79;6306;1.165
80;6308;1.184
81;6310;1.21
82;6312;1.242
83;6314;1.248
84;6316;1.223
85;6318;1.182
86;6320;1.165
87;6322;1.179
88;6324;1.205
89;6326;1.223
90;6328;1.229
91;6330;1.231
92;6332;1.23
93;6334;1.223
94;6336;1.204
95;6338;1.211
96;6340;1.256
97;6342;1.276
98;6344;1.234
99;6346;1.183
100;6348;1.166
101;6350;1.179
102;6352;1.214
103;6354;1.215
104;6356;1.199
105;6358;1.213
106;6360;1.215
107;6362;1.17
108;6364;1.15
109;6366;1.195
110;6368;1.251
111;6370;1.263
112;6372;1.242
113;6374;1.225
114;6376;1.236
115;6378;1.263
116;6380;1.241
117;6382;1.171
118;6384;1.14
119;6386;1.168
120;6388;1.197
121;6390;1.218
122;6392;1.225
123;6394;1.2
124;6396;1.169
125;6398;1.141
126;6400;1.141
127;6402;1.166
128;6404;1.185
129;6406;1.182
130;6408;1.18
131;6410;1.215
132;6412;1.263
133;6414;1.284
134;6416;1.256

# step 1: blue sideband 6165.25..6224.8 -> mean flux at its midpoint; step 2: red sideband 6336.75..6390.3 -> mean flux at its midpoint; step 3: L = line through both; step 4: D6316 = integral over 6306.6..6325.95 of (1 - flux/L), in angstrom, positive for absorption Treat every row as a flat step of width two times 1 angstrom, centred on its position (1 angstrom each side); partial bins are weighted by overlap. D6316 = 0.2 angstrom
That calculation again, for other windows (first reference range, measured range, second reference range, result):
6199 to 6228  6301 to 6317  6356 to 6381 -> 0.4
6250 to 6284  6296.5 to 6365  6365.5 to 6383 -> 0.6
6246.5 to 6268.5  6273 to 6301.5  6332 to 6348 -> -1.1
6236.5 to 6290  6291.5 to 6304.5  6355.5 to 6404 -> -0.2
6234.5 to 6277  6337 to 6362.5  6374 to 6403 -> -0.4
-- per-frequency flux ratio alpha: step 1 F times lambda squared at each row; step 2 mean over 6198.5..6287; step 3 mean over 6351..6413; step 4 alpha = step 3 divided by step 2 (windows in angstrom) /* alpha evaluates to 1.0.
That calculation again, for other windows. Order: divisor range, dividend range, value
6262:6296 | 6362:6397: 1.01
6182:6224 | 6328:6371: 1.02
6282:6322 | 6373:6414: 1.02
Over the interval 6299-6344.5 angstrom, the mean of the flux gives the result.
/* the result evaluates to 1.21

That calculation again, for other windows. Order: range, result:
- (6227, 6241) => 1.25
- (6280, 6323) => 1.21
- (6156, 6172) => 1.12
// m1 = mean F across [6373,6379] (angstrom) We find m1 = 1.24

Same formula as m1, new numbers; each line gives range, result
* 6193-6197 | 1.27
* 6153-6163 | 1.16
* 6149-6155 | 1.27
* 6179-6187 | 1.27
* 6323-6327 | 1.21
